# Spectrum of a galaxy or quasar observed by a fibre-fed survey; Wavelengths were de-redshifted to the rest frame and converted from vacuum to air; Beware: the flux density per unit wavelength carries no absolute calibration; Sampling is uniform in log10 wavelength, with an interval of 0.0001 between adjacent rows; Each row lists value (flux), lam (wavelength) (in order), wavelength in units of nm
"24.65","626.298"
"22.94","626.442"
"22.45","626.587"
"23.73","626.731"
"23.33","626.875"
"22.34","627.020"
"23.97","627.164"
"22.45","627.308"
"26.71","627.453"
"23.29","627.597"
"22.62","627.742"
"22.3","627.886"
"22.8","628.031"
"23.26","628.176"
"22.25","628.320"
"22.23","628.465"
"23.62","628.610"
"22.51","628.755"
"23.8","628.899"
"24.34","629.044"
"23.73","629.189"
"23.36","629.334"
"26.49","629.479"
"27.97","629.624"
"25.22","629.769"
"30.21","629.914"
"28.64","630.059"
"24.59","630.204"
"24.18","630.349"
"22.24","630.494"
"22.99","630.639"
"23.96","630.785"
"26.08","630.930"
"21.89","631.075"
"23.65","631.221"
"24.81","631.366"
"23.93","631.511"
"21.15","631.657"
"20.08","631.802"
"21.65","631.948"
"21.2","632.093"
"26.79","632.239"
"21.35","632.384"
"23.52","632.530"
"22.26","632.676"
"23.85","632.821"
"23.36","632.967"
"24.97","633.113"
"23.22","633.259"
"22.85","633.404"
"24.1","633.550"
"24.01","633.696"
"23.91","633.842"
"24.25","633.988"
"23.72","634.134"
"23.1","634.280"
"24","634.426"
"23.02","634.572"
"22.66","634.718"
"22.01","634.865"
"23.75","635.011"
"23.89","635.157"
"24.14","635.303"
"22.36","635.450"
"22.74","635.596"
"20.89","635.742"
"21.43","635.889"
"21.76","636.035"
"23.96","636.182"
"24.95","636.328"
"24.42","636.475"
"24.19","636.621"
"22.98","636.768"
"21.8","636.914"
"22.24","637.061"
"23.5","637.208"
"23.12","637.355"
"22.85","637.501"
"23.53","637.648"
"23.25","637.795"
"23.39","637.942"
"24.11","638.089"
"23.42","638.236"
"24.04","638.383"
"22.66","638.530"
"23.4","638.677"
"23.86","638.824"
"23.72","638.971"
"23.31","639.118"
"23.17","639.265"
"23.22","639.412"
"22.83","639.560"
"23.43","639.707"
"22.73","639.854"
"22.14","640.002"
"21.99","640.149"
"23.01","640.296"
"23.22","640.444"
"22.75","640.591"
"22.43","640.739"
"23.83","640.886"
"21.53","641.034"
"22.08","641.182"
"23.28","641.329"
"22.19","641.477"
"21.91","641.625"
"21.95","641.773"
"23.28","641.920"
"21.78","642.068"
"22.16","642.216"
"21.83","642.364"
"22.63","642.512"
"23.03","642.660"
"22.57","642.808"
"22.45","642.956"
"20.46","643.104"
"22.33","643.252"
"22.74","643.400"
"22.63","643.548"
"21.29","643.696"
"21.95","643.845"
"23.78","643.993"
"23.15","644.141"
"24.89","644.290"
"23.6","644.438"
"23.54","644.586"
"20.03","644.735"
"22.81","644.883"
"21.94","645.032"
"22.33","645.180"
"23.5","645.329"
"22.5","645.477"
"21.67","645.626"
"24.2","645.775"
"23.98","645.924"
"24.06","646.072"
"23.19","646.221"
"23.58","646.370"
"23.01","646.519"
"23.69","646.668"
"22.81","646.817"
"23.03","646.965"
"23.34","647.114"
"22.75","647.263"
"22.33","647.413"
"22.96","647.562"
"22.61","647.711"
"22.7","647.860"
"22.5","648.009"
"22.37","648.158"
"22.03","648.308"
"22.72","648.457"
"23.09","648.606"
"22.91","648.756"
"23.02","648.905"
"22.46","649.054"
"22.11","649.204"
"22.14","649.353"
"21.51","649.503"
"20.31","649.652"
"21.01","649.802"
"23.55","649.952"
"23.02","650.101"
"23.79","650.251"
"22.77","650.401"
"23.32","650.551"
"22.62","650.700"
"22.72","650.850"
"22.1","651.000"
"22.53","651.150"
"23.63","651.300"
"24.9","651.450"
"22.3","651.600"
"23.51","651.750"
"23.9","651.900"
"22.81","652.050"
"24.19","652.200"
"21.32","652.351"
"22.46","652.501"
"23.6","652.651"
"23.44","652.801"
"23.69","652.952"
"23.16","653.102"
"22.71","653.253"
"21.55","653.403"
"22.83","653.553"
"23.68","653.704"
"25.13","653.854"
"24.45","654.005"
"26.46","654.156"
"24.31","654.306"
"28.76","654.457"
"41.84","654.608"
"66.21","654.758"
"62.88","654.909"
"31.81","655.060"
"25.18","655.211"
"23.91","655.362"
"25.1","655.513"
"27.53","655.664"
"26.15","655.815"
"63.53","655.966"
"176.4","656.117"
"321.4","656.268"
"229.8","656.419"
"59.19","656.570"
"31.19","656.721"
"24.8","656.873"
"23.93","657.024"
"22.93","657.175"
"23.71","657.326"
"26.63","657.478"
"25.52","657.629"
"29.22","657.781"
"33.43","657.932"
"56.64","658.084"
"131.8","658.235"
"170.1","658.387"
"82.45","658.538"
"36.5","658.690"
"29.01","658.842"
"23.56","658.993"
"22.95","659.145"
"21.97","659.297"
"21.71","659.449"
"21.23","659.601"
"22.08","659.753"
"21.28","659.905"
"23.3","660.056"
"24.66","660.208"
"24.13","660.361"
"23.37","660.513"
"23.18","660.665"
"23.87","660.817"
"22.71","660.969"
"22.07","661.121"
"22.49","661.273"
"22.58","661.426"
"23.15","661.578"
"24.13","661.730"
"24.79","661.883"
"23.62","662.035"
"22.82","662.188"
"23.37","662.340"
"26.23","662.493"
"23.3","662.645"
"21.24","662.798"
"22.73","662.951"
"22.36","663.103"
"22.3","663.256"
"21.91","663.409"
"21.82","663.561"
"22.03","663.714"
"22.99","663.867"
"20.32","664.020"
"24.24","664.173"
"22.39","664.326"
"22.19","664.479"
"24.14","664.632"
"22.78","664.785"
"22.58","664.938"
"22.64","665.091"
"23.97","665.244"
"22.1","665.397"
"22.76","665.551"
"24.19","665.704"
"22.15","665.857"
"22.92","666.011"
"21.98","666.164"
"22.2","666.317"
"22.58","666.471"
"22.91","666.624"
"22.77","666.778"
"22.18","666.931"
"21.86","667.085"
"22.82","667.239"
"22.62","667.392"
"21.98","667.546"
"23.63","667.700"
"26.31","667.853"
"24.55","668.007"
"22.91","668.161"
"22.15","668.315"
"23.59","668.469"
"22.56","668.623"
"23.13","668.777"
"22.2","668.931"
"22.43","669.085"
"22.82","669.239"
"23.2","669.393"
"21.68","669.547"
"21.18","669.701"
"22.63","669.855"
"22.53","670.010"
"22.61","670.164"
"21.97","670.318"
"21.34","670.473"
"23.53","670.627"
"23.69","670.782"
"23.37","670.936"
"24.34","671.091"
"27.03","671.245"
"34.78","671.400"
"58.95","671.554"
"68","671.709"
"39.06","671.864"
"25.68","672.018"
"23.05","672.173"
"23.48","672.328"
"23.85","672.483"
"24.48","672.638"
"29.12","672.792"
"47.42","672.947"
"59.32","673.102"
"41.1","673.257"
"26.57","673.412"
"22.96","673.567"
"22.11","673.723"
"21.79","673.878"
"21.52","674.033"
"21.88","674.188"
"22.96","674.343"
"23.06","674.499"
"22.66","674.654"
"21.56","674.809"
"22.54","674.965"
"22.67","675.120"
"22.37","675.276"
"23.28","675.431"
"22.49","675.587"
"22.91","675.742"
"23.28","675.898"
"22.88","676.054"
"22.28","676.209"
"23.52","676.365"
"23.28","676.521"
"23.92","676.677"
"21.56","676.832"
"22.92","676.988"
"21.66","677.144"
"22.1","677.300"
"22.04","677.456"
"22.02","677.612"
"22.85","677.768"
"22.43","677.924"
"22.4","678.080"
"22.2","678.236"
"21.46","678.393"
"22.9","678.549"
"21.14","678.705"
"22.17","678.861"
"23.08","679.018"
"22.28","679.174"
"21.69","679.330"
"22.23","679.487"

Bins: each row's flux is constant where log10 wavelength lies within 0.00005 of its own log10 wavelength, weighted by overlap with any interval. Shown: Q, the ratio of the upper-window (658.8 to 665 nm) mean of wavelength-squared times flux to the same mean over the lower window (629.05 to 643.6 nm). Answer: 1.07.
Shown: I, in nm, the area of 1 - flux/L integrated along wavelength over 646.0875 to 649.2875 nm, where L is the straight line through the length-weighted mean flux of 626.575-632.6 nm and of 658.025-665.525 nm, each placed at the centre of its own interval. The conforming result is 0.534 nm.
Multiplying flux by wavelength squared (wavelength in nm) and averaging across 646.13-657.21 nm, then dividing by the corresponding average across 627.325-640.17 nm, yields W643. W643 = 1.58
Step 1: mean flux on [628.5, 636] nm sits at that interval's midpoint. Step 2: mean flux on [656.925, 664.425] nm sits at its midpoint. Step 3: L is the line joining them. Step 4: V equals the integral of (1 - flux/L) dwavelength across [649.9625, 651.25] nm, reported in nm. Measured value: 0.25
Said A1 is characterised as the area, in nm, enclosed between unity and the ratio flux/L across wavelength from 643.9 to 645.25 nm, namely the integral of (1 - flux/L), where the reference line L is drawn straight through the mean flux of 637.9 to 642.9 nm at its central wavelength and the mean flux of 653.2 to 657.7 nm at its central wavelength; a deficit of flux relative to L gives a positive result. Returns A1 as 0.36 nm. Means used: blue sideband 22.8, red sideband 52.9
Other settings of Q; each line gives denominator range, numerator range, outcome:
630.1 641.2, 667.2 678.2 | 1.24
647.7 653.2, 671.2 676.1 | 1.38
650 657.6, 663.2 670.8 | 0.58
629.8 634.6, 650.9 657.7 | 1.93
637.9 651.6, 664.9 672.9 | 1.20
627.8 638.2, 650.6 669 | 1.54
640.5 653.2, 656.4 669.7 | 1.35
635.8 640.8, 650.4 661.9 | 1.82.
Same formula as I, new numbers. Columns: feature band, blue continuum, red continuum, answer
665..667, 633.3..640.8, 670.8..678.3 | 0.261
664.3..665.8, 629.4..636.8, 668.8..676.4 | 0.190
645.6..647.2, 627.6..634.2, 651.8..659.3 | 0.653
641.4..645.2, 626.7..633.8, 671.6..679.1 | 0.305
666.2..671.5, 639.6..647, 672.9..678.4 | 0.189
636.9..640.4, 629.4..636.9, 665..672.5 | 0.117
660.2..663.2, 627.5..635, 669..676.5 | 0.324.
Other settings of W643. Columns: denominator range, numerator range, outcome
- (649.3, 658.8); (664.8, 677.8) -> 0.61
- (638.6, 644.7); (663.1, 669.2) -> 1.08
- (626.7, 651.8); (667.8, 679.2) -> 1.23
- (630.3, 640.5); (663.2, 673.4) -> 1.24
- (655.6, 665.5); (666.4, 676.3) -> 0.67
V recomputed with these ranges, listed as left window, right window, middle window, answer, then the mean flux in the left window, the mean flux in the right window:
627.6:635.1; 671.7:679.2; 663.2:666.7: 0.33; 23.7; 25.4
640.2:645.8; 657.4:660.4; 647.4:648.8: 0.31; 22.5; 42.6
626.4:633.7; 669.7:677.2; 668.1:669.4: 0.19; 23.7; 27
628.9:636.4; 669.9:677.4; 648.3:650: 0.19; 23.7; 27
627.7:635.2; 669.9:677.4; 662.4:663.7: 0.17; 23.7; 27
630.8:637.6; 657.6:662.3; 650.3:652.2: 0.50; 23.2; 35.5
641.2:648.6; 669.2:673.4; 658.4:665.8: 0.49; 22.7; 30.4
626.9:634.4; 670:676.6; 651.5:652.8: 0.13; 23.8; 27.7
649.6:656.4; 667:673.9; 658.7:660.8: 0.65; 38.7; 27.5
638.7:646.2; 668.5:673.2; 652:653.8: 0.15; 22.7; 29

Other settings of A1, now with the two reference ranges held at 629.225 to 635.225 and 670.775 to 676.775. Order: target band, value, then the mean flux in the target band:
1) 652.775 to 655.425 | -0.415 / 30.3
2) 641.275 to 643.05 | 0.179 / 22.4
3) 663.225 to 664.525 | 0.236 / 22.2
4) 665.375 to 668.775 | 0.568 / 22.9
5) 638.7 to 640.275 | 0.101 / 23.1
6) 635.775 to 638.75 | 0.144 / 23.2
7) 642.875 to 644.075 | 0.136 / 22.2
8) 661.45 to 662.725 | 0.148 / 23.9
